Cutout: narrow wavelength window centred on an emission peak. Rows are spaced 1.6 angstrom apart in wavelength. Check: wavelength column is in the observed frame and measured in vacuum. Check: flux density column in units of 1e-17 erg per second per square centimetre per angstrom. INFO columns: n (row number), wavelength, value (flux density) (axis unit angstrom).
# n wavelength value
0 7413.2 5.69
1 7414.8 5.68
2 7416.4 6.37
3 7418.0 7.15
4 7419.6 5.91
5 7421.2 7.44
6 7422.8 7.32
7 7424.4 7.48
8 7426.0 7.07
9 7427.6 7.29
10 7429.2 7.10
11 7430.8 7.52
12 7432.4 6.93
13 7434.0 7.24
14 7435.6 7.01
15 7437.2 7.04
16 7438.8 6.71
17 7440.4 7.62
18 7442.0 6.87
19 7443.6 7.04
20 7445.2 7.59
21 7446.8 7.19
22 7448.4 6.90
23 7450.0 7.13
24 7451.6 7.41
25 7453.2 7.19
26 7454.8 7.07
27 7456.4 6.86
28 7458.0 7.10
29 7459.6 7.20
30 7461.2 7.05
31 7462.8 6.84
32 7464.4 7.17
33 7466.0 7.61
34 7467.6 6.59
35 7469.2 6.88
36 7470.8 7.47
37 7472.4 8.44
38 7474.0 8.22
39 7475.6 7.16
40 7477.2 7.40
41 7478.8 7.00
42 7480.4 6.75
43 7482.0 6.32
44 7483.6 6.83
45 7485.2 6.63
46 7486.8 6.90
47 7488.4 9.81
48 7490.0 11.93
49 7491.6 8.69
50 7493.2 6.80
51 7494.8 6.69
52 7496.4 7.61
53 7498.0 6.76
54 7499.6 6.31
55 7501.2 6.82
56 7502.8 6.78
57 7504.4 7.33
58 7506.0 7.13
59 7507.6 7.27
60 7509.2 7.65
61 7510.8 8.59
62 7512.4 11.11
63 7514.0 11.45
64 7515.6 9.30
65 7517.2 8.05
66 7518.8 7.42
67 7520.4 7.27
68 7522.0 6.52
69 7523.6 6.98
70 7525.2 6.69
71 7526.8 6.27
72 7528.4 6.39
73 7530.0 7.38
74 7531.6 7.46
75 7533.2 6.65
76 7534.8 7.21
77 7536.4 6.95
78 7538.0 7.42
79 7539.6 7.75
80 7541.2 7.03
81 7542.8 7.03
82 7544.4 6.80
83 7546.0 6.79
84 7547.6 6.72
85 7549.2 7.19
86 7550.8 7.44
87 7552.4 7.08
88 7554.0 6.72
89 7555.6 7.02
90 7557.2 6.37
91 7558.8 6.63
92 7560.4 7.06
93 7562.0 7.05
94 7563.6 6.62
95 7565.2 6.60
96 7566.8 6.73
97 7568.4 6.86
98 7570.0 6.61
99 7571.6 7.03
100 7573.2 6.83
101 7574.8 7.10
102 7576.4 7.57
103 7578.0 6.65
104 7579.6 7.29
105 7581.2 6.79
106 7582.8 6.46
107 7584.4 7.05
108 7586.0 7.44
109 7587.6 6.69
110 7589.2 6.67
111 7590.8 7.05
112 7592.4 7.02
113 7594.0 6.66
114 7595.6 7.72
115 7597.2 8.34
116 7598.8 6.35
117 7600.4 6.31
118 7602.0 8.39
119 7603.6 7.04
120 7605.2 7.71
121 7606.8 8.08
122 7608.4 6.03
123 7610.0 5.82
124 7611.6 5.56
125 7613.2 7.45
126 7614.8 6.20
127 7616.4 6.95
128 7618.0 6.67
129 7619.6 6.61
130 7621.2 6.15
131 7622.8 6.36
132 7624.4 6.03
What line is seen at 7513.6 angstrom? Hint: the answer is [N II] 6583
